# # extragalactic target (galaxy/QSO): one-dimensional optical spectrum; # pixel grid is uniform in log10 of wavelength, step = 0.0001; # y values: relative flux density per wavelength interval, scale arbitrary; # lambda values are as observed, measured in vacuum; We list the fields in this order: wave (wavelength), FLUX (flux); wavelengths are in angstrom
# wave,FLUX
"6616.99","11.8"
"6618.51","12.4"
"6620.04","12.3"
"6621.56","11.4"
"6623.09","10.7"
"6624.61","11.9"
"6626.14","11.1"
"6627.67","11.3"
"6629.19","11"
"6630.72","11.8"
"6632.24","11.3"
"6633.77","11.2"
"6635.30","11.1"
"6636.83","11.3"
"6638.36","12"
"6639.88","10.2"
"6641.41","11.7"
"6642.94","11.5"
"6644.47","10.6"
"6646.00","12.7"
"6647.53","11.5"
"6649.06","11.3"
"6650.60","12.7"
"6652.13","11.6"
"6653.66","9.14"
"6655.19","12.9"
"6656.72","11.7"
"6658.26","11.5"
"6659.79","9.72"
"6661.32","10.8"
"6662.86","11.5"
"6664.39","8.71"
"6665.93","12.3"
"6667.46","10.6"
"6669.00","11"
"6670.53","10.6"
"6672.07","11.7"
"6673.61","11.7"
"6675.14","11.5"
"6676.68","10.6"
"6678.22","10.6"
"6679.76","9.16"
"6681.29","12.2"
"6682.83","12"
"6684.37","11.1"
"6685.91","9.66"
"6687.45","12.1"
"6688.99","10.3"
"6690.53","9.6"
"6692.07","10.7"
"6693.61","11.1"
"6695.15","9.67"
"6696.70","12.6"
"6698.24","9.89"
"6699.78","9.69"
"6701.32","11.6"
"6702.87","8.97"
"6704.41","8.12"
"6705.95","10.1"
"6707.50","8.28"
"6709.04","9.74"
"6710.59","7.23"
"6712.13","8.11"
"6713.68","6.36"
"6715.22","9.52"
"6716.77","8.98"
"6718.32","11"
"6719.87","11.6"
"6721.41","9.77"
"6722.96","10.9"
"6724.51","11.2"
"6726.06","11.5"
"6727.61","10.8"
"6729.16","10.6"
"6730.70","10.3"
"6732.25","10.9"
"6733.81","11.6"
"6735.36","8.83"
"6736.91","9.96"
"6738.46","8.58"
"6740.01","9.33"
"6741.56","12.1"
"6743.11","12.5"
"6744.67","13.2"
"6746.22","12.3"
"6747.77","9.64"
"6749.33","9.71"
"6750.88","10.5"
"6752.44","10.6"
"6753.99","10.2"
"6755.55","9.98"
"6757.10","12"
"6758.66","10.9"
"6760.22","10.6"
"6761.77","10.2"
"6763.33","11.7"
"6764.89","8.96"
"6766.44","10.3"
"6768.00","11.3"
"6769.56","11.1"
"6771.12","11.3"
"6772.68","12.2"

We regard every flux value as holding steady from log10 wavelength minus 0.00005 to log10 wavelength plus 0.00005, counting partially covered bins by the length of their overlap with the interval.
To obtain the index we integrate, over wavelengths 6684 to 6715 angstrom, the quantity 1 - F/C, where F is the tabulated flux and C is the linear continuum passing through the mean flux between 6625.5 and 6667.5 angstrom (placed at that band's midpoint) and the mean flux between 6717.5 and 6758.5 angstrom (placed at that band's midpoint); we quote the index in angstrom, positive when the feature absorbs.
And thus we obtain 3.5 angstrom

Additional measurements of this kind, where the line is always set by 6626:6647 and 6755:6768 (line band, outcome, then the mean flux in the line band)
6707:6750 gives 2.6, 10.2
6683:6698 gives 0.4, 10.8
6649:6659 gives -0.3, 11.6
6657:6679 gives 0.5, 10.9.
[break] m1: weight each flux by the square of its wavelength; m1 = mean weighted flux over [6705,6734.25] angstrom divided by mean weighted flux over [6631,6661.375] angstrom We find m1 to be 0.9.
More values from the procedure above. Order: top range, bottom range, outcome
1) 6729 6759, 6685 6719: 1.12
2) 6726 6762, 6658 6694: 1.01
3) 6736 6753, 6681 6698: 1.00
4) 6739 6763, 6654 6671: 1.02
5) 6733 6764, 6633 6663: 0.98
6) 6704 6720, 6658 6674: 0.83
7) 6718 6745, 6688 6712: 1.11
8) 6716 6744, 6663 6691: 0.99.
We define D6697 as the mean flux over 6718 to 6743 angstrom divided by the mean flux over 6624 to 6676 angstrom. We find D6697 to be 0.94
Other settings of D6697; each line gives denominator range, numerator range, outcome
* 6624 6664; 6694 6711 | 0.86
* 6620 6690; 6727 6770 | 0.95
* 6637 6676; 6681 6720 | 0.88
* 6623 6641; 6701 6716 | 0.77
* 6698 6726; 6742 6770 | 1.14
